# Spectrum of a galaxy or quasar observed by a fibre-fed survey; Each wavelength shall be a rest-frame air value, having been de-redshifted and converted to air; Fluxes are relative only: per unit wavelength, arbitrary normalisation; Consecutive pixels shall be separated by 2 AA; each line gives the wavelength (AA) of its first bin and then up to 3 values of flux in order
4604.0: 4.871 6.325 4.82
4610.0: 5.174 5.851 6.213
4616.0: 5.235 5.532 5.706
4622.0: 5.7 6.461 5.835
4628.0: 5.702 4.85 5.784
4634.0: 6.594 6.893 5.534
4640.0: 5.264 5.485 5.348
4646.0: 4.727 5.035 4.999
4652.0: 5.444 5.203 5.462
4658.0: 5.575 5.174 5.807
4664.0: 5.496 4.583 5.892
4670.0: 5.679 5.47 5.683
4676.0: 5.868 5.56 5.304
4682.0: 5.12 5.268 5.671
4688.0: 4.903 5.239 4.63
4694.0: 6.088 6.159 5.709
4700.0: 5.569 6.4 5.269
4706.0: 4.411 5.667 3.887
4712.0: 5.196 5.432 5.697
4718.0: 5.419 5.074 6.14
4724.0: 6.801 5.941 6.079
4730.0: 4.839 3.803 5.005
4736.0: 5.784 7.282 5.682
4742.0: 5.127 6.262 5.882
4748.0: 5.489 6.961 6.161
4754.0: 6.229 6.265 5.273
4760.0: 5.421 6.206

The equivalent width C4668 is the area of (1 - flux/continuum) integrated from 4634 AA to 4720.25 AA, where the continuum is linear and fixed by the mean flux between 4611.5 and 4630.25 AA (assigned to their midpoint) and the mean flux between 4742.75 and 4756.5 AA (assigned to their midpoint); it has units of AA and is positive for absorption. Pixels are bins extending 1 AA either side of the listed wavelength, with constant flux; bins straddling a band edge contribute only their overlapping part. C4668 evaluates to 7.3 AA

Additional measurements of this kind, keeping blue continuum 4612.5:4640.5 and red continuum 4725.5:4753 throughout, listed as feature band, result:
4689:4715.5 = 1.8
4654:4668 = 1.0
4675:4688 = 0.8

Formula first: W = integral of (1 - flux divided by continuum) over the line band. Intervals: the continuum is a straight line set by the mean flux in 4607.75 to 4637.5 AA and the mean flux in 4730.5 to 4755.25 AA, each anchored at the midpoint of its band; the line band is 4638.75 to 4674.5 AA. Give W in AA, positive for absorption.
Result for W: 2.67 AA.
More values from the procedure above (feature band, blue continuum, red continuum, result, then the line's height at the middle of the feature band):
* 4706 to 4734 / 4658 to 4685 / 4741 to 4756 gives 2.3 AA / 5.82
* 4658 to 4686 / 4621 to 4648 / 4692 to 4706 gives 1.0 AA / 5.68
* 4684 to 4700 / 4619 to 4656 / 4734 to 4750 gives 0.8 AA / 5.77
